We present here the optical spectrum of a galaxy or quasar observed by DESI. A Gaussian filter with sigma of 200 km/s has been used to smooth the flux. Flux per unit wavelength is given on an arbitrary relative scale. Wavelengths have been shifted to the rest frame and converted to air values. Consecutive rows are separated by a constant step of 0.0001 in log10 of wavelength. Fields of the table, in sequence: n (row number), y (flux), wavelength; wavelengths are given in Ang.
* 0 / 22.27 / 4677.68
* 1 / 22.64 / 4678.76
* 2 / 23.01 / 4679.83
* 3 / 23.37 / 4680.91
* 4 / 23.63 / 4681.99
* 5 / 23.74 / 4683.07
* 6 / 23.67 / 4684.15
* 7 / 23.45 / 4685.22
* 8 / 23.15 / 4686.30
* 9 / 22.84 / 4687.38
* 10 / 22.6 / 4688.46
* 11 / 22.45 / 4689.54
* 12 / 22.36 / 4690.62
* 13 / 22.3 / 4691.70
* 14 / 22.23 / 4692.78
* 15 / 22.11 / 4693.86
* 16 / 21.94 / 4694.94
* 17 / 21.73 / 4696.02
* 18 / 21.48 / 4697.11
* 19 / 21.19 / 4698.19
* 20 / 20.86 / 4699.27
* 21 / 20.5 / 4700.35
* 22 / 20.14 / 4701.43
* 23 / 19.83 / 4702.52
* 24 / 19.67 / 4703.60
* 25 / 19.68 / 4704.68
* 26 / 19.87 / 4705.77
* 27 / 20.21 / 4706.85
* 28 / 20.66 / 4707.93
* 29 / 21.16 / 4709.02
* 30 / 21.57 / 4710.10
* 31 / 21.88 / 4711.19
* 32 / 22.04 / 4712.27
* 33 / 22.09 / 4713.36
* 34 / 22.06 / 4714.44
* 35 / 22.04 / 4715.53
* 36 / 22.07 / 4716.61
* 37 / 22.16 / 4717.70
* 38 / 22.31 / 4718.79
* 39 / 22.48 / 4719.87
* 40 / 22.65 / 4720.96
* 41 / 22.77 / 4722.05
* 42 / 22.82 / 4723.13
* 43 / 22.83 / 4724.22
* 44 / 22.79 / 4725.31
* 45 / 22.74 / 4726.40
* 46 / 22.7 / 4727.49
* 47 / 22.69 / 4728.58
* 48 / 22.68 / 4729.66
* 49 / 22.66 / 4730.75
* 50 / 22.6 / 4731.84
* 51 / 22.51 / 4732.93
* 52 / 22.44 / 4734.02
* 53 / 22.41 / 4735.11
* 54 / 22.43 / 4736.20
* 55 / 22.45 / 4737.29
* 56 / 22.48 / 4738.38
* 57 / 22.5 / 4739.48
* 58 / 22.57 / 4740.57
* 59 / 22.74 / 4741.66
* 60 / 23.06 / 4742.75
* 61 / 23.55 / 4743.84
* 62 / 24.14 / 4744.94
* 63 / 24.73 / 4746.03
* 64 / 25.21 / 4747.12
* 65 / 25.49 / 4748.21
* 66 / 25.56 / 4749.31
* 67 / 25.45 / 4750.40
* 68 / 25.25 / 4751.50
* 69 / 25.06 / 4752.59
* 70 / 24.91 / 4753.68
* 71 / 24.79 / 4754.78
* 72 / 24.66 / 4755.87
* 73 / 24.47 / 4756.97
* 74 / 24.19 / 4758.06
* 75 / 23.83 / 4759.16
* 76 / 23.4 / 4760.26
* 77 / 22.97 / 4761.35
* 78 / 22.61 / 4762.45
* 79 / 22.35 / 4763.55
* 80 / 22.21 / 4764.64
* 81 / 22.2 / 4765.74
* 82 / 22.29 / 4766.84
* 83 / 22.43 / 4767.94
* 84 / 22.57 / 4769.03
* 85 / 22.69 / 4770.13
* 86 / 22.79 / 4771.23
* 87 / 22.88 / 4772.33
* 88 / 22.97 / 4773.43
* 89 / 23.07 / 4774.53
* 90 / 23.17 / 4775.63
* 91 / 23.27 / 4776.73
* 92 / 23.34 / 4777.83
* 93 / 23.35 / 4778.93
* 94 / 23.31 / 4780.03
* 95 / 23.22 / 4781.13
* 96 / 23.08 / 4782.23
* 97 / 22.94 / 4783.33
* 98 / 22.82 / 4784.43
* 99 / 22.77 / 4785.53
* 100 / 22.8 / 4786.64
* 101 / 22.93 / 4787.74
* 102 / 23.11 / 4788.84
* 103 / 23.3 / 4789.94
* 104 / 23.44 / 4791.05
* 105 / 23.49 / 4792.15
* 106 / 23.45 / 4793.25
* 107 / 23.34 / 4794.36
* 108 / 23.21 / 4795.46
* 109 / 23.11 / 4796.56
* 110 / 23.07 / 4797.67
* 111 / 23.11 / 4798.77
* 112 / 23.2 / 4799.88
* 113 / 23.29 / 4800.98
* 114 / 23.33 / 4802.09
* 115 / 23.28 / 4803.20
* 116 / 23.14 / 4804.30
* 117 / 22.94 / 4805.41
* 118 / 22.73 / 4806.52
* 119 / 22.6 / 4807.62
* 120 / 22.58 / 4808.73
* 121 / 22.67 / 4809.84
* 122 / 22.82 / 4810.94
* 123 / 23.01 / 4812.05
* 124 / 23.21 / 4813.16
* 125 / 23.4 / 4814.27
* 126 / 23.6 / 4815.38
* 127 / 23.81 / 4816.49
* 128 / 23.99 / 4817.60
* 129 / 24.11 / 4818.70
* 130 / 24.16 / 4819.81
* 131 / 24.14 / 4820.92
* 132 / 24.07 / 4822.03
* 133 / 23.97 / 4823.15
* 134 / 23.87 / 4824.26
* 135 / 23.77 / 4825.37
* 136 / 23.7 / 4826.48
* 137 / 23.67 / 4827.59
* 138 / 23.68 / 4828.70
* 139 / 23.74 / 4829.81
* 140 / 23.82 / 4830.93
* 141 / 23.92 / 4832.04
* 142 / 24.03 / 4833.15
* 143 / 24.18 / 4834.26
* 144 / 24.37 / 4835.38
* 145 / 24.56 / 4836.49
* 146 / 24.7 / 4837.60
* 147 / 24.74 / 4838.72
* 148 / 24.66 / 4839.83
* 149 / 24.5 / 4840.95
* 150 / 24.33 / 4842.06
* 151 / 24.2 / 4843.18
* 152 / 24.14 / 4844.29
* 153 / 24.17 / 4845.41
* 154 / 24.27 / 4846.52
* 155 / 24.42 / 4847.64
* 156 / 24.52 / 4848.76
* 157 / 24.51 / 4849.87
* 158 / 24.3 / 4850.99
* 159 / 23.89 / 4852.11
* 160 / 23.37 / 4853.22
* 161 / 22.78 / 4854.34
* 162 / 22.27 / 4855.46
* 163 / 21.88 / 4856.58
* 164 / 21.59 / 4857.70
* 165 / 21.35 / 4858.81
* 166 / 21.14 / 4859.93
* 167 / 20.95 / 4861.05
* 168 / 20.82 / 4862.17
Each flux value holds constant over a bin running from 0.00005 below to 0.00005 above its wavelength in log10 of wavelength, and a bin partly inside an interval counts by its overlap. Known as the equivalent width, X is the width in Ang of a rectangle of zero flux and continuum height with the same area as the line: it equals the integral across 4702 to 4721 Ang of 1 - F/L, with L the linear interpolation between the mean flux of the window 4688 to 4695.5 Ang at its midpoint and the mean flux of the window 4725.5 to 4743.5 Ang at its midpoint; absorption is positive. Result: 0.9 Ang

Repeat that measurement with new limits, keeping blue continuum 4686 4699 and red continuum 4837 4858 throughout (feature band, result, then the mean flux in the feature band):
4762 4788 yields 0.3 Ang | 22.8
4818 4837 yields -0.3 Ang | 24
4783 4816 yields 0.4 Ang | 23.1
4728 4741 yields 0.0 Ang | 22.5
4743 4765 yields -1.4 Ang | 24.2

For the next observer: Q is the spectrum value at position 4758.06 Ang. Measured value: 24.19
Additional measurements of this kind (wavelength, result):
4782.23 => 23.08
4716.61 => 22.07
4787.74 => 22.93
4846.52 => 24.27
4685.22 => 23.45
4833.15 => 24.03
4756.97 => 24.47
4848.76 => 24.52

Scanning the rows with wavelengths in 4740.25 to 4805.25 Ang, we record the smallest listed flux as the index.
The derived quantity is 22.2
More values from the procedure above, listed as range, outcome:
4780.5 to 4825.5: 22.58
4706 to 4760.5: 20.21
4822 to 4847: 23.67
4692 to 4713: 19.67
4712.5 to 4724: 22.04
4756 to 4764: 22.35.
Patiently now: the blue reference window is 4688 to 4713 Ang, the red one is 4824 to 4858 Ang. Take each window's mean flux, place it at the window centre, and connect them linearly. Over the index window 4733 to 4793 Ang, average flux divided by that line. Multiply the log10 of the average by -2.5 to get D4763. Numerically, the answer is -0.05 mag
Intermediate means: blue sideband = 21.2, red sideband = 23.9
